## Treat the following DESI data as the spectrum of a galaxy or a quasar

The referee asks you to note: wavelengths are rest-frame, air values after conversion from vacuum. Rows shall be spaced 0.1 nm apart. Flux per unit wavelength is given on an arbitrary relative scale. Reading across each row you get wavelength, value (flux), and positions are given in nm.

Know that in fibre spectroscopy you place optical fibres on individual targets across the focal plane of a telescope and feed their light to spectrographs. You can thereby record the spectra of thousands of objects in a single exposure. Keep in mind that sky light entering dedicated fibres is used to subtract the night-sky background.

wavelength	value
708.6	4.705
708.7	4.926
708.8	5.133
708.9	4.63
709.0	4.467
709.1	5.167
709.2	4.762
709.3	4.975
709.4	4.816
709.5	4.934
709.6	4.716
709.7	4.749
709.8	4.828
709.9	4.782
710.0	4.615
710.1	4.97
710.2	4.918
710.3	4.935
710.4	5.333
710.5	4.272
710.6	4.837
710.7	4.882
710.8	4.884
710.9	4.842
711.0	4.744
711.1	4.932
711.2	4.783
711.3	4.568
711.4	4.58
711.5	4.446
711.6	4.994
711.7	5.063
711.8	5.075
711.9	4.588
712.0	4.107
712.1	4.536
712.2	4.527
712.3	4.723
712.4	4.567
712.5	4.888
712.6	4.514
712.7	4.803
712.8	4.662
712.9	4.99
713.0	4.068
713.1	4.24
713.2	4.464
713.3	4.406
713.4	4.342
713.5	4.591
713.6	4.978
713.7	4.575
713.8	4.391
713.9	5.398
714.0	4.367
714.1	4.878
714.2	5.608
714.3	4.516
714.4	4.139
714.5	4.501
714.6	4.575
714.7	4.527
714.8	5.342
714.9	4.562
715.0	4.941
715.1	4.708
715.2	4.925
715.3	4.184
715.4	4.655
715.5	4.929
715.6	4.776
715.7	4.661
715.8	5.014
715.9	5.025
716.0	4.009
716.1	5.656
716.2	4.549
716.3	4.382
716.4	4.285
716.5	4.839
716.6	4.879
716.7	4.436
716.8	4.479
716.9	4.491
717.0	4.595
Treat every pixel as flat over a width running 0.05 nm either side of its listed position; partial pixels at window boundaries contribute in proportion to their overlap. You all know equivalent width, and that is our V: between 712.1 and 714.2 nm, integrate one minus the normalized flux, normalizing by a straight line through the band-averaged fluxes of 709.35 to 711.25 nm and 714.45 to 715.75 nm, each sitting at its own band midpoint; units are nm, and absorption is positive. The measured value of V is 0.05 nm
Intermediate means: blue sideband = 4.83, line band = 4.64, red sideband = 4.71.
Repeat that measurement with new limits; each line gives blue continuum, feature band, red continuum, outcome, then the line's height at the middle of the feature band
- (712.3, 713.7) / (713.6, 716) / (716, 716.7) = -0.051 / 4.64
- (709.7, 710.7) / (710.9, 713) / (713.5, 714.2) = 0.056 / 4.82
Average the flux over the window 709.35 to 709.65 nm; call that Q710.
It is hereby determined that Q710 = 4.82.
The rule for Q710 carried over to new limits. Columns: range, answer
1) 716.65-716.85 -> 4.46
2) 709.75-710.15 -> 4.8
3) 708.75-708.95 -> 4.88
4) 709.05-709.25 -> 4.96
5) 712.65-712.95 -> 4.82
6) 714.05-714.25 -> 5.24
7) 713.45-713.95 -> 4.79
